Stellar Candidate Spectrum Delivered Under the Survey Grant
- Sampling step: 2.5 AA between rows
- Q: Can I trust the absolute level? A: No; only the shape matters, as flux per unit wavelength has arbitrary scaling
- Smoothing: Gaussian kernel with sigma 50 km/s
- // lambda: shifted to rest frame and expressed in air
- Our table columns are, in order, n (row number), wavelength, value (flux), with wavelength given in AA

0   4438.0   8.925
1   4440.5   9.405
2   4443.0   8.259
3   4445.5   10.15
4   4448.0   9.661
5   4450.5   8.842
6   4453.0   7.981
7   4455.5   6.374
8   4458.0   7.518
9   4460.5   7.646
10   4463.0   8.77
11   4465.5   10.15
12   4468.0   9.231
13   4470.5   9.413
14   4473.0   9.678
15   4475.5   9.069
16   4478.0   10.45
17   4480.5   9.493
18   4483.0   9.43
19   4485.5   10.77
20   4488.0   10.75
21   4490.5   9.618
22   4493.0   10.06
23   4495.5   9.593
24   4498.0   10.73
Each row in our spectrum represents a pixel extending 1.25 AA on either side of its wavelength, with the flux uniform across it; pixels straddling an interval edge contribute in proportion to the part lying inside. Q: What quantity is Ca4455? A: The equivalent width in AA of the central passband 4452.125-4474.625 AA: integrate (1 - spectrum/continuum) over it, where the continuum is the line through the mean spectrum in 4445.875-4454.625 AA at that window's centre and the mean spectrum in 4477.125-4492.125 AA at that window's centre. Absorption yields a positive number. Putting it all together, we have 1.9 AA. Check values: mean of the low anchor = 8.86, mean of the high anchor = 10.1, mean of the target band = 8.55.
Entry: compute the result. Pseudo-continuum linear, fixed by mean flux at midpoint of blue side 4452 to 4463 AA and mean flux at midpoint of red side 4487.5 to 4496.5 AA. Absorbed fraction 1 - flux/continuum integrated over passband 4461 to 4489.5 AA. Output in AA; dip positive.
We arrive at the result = -3.0 AA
